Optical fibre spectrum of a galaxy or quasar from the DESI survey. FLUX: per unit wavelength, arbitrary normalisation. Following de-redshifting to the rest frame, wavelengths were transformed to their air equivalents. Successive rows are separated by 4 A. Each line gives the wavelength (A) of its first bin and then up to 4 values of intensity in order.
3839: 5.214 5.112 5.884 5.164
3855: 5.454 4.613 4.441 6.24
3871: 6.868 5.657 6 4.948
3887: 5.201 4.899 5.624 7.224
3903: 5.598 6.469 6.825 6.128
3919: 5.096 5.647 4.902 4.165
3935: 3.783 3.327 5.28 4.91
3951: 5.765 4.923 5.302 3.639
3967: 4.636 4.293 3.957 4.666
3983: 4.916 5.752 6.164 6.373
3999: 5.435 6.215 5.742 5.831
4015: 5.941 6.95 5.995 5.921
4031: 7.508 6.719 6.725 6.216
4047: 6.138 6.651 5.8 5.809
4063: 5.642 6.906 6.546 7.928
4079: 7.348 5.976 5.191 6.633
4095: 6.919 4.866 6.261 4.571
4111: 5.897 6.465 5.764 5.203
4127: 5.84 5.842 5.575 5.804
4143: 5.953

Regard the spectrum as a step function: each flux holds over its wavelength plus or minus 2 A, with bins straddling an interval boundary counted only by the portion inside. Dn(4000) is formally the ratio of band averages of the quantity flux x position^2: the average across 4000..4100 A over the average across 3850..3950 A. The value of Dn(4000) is 1.27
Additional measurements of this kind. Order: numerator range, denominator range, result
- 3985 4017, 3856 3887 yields 1.15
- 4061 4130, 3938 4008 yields 1.27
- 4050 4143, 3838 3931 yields 1.20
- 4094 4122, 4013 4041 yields 0.92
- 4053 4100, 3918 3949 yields 1.47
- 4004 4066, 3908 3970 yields 1.32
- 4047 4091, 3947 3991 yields 1.38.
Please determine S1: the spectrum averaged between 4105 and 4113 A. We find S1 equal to 5.23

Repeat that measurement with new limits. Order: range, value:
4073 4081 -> 7.64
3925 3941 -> 4.04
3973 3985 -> 4.51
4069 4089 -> 6.6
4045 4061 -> 6.1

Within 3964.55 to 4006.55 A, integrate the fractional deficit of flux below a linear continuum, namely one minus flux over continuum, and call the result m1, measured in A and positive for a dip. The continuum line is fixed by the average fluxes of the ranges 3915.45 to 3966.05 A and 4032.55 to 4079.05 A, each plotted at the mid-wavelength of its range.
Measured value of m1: 1.72 A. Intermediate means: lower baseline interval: 4.77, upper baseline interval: 6.51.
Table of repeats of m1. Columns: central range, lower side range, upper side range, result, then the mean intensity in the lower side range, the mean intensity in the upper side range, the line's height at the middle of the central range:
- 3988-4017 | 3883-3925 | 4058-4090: 1.1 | 5.83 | 6.44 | 6.18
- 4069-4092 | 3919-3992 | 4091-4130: -4.1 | 4.77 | 5.8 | 5.6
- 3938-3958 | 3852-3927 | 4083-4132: 2.7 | 5.69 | 5.79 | 5.72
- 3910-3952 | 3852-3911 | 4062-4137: 5.5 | 5.69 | 6.08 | 5.78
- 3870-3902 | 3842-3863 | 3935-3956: -4.8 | 5.18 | 4.74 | 5.02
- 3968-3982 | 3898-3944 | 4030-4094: 3.4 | 5.33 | 6.47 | 5.77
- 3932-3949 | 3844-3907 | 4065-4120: 4.3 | 5.61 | 6.24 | 5.8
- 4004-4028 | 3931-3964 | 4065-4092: -1.7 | 4.62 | 6.65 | 5.68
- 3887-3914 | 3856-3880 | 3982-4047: -1.4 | 5.61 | 6.17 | 5.74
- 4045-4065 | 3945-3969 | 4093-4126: -2.1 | 4.86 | 5.75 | 5.43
